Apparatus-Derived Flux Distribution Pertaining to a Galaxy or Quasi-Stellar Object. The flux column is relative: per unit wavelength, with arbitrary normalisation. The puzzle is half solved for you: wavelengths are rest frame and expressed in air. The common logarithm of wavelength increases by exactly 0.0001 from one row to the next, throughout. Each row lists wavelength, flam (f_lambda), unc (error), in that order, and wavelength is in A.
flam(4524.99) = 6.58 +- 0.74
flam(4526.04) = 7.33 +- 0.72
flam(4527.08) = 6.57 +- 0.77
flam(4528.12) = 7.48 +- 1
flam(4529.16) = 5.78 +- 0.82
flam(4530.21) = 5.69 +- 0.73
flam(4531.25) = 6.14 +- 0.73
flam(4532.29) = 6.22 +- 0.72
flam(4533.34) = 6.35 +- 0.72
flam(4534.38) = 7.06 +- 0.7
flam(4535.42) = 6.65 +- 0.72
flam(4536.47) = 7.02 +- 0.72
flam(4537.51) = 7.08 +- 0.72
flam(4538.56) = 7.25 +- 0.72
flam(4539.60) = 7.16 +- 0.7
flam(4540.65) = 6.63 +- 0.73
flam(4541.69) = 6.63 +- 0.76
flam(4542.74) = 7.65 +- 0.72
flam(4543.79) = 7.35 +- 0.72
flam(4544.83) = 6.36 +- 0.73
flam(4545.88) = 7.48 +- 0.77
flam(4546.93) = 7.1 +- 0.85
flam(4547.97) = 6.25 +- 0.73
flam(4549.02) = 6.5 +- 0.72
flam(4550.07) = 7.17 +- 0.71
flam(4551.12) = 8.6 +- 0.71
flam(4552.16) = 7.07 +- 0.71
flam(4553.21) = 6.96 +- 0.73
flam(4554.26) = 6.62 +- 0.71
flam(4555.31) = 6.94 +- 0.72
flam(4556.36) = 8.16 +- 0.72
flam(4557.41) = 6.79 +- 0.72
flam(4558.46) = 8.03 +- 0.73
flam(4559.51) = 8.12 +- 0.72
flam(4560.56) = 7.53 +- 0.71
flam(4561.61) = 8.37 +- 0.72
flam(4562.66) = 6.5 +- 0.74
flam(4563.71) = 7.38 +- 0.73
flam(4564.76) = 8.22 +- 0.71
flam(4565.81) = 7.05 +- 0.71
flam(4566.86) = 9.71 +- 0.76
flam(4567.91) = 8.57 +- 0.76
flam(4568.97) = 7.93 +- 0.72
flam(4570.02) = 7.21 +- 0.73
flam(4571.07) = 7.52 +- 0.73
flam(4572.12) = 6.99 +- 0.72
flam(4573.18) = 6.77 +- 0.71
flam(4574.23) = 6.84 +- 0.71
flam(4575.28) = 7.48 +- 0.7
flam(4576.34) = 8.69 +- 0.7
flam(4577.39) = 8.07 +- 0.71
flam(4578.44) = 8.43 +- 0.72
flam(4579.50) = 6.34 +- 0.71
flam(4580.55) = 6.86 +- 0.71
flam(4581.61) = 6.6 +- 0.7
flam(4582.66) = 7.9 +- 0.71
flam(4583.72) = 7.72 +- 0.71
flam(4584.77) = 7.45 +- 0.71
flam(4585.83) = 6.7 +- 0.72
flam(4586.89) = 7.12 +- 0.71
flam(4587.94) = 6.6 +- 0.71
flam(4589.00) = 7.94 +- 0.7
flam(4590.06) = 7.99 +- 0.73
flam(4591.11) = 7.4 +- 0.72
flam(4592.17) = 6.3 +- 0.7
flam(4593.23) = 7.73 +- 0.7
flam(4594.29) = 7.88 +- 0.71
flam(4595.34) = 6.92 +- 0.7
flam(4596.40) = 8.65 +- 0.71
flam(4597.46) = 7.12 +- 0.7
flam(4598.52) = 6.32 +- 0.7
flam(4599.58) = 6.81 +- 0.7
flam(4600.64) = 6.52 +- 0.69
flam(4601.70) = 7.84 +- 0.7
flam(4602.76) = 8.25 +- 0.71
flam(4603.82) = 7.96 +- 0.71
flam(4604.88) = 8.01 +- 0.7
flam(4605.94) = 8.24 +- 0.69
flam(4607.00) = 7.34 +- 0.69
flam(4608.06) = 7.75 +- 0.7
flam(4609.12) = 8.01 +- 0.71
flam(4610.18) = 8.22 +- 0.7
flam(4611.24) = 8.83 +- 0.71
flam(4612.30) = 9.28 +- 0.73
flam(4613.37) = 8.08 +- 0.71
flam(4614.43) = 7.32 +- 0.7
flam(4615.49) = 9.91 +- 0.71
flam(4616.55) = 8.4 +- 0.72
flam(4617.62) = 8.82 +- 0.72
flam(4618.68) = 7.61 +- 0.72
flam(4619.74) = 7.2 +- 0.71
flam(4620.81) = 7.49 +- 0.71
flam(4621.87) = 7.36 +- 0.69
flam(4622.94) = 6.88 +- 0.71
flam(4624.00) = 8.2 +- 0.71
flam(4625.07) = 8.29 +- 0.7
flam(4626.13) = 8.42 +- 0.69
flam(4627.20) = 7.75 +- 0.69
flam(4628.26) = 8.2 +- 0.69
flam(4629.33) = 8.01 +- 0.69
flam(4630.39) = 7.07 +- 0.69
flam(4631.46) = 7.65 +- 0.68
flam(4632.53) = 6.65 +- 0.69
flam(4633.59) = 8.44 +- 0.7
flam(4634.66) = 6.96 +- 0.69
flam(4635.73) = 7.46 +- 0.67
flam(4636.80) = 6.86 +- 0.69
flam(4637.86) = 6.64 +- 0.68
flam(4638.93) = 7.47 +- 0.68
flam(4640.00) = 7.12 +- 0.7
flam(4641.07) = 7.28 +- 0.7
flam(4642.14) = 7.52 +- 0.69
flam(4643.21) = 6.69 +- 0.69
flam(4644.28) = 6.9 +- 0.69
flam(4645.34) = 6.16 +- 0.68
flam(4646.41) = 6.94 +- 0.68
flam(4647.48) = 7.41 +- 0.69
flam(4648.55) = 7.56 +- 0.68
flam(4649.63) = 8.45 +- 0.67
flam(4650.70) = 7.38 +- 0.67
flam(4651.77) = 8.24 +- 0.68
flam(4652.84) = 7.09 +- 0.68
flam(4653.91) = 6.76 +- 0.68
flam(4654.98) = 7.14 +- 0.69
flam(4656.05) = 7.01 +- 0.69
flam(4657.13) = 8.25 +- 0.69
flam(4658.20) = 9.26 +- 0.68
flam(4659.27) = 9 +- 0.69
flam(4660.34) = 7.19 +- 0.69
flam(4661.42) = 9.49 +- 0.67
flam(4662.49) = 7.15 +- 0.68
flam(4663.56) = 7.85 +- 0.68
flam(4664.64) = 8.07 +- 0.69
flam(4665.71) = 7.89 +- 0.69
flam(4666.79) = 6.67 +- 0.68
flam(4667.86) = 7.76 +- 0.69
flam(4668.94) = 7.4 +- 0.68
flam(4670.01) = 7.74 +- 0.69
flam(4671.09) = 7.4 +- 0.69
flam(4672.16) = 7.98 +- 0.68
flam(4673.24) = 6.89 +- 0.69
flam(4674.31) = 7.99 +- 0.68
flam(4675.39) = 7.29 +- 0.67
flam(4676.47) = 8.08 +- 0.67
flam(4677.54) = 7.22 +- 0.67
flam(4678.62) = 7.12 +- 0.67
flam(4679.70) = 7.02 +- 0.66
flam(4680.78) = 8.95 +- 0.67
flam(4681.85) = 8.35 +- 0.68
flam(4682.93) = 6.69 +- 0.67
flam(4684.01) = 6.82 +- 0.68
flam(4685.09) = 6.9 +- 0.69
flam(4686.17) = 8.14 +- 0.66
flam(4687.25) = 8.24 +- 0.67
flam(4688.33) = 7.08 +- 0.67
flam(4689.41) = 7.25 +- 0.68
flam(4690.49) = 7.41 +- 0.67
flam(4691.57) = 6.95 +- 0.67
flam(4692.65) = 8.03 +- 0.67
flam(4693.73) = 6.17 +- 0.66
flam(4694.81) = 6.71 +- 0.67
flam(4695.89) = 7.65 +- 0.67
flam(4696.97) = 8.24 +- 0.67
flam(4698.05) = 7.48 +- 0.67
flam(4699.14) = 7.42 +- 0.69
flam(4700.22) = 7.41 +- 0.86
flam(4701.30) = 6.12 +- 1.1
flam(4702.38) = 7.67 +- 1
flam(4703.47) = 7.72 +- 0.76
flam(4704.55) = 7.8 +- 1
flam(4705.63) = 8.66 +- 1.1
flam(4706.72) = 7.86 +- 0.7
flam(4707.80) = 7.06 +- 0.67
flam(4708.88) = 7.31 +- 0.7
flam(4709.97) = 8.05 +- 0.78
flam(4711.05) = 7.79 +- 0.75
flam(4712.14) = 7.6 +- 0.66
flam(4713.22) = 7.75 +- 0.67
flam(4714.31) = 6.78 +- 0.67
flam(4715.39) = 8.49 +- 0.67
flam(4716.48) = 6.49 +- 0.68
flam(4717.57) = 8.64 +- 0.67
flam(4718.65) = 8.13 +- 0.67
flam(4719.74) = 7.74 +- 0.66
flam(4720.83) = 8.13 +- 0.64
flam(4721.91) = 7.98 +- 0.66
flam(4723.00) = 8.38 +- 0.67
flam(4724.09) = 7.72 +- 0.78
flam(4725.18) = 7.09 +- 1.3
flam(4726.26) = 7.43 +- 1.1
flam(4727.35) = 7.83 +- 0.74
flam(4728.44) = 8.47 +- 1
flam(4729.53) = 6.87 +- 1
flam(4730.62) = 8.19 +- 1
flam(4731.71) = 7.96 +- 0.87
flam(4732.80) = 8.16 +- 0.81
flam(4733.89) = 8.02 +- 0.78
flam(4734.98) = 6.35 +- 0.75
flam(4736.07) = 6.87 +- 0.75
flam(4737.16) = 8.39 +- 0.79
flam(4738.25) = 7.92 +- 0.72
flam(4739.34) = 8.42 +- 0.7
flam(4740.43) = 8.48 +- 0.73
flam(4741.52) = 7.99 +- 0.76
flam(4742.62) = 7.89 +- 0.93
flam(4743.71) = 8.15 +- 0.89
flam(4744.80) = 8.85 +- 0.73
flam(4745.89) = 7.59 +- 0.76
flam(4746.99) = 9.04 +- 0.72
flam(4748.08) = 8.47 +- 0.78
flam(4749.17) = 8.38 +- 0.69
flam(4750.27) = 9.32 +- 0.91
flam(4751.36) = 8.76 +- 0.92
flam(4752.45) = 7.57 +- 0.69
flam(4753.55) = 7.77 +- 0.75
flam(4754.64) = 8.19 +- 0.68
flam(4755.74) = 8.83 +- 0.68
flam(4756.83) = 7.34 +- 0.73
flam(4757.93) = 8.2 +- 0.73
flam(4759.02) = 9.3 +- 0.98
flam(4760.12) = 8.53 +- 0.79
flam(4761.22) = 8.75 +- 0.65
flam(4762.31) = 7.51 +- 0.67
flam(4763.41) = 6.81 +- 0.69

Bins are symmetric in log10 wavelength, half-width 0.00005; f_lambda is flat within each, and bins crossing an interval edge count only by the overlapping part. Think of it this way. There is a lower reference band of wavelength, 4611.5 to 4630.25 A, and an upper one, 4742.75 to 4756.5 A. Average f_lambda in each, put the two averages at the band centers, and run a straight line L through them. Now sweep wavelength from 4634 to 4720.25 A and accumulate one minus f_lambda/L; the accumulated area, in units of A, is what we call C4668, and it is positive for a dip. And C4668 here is 7.2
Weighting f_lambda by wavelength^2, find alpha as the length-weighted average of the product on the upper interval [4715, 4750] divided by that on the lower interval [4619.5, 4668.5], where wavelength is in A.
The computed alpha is 1.10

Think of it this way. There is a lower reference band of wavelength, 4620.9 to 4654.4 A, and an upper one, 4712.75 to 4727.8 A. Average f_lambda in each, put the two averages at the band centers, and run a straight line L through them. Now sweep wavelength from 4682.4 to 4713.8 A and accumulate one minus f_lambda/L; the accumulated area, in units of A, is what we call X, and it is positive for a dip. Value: 0.9 A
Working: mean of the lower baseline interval 7.42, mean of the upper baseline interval 7.76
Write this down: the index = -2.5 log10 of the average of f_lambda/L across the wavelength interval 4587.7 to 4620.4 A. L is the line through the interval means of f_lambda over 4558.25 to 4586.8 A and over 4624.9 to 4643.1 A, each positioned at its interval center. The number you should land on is -0.04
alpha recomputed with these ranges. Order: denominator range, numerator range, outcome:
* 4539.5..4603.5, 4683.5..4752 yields 1.12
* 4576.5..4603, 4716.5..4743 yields 1.13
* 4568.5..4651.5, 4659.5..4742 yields 1.05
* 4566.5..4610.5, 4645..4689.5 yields 1.05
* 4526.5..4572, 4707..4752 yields 1.19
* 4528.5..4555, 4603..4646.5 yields 1.17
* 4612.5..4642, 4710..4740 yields 1.05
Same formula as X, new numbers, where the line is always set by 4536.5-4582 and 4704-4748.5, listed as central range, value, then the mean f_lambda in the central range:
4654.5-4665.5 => -0.53 A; 8.04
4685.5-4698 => 0.53 A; 7.44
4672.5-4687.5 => 0.37 A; 7.54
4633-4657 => 1.14 A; 7.26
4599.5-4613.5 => -0.85 A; 7.97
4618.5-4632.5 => -0.18 A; 7.66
